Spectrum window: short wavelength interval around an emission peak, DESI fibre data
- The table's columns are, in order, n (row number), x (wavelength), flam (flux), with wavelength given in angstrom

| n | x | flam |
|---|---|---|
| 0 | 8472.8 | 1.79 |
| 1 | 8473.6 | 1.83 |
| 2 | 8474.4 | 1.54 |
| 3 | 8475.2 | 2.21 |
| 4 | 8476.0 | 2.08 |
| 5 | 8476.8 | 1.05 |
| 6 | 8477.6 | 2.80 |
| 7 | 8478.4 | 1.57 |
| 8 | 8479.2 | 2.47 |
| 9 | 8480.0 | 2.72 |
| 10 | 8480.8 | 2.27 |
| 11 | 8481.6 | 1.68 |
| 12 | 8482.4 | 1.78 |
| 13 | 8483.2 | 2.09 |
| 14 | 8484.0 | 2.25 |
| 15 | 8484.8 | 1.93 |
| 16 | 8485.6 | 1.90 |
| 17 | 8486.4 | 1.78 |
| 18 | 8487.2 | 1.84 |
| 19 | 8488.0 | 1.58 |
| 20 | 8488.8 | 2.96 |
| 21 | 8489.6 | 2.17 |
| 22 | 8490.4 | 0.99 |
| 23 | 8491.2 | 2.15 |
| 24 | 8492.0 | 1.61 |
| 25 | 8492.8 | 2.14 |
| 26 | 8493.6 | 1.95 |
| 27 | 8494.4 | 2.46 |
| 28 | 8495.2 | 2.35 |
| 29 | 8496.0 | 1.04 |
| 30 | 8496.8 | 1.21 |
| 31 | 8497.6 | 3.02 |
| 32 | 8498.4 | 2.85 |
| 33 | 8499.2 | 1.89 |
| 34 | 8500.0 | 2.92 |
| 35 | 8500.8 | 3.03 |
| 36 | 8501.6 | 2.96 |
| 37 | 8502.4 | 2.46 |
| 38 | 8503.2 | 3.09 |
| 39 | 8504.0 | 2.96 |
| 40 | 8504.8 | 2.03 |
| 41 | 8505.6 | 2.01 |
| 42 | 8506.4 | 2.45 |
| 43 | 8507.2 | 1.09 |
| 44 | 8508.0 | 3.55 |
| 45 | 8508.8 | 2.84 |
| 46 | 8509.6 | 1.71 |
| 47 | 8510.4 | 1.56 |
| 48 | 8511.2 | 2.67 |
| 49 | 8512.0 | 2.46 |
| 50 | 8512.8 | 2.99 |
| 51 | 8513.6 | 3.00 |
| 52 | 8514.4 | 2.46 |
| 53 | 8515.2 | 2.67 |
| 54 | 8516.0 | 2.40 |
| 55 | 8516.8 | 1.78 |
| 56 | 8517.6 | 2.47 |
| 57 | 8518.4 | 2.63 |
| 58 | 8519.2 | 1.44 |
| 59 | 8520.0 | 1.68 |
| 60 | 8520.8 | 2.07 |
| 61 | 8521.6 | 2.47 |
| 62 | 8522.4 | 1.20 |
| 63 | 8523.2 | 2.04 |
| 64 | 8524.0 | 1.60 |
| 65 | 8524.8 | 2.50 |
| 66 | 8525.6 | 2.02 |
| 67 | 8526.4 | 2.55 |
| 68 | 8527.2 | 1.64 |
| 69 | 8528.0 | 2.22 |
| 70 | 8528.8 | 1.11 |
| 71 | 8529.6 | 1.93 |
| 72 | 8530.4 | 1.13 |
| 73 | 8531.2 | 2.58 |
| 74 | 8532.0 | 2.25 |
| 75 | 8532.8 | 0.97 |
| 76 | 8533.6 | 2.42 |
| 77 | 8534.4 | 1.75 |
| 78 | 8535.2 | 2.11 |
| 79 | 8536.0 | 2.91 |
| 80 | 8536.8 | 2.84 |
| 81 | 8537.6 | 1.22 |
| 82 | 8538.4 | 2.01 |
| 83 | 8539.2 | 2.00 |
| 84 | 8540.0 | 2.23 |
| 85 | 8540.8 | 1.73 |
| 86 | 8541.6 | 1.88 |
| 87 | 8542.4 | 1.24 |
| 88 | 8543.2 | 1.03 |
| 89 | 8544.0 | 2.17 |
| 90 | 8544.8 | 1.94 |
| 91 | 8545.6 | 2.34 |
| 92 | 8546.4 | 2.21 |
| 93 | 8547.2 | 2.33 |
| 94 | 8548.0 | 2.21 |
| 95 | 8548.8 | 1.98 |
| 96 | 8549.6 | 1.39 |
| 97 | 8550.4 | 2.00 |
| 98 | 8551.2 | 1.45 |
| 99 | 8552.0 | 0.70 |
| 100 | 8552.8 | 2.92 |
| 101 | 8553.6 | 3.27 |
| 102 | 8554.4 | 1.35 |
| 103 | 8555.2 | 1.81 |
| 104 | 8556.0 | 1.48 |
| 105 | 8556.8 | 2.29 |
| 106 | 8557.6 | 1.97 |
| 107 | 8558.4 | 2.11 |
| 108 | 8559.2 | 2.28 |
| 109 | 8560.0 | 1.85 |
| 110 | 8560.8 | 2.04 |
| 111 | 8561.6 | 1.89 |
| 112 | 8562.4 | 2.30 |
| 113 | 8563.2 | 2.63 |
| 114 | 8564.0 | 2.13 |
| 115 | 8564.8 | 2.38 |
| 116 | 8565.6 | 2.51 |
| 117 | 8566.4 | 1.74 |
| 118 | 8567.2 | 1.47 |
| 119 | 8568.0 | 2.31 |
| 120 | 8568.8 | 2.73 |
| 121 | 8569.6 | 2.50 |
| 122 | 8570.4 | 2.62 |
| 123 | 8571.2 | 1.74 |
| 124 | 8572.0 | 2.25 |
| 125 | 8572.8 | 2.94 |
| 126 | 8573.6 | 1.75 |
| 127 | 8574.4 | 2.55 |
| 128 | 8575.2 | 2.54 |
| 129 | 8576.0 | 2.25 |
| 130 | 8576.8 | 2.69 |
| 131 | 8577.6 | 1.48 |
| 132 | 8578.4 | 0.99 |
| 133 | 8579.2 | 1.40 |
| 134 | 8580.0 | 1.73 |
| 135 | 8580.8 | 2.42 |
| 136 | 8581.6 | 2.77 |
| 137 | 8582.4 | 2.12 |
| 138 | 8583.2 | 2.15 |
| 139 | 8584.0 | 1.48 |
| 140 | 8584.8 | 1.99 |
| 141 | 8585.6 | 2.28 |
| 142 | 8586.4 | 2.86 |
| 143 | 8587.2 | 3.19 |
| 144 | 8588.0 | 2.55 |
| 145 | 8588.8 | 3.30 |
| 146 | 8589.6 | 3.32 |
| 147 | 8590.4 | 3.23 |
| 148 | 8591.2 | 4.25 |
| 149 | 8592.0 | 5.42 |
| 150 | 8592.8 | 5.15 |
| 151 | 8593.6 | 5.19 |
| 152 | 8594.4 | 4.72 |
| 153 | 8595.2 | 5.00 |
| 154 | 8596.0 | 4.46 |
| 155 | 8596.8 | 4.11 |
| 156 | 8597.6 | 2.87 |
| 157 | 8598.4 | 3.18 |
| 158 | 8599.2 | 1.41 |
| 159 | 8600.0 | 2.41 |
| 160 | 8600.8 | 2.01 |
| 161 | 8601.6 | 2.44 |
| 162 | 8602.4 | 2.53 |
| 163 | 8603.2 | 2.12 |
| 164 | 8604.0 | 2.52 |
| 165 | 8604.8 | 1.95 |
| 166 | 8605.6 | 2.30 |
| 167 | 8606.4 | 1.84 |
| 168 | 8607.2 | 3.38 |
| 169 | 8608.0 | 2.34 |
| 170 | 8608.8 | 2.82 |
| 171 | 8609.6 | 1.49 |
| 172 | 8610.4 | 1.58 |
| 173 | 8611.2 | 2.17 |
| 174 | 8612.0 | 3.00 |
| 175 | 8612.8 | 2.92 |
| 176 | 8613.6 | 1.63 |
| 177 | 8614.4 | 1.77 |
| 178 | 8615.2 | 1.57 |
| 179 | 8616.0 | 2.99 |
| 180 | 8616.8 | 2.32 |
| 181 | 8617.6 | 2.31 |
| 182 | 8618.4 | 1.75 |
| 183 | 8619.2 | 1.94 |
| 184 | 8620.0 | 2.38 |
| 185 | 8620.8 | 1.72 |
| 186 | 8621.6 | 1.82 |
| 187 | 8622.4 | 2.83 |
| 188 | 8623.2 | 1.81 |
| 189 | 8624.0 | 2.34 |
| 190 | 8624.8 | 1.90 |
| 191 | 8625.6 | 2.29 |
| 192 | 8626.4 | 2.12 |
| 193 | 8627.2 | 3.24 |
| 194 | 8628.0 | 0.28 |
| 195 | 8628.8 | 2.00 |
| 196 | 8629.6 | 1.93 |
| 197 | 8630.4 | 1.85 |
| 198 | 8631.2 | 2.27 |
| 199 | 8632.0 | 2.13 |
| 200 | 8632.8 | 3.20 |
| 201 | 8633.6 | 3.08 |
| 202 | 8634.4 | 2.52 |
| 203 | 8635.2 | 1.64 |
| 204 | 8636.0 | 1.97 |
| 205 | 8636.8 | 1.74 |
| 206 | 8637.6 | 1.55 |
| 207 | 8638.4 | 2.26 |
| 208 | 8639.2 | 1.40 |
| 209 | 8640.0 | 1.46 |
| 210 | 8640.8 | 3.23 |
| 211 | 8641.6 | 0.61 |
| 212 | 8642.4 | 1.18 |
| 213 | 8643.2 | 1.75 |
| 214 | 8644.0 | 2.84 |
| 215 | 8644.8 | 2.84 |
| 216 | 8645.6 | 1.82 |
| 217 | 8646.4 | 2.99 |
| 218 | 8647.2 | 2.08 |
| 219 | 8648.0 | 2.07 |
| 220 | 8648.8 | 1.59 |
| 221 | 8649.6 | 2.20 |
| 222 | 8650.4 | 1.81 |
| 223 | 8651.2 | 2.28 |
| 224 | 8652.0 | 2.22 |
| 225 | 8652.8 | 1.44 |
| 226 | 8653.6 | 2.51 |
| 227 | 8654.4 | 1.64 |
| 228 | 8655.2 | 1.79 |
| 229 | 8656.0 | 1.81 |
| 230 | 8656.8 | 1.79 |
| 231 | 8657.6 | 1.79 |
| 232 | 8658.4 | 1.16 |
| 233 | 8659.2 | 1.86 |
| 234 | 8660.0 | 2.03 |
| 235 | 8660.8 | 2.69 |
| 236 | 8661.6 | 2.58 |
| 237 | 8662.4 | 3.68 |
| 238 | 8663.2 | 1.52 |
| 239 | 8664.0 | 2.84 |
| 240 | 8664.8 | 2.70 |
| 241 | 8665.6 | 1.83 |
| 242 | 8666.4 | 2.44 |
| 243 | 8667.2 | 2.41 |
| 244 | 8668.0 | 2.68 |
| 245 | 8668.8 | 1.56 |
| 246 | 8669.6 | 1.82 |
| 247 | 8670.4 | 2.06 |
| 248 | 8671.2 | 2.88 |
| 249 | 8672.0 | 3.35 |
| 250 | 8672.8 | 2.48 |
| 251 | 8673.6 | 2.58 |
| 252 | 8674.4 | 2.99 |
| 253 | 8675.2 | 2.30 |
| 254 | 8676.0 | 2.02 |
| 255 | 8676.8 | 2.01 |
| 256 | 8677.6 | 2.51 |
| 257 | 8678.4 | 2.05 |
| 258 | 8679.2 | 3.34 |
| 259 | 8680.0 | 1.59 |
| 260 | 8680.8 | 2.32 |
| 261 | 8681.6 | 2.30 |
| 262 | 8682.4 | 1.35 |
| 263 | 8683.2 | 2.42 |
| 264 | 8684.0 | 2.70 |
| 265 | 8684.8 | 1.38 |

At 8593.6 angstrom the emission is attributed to [O III]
